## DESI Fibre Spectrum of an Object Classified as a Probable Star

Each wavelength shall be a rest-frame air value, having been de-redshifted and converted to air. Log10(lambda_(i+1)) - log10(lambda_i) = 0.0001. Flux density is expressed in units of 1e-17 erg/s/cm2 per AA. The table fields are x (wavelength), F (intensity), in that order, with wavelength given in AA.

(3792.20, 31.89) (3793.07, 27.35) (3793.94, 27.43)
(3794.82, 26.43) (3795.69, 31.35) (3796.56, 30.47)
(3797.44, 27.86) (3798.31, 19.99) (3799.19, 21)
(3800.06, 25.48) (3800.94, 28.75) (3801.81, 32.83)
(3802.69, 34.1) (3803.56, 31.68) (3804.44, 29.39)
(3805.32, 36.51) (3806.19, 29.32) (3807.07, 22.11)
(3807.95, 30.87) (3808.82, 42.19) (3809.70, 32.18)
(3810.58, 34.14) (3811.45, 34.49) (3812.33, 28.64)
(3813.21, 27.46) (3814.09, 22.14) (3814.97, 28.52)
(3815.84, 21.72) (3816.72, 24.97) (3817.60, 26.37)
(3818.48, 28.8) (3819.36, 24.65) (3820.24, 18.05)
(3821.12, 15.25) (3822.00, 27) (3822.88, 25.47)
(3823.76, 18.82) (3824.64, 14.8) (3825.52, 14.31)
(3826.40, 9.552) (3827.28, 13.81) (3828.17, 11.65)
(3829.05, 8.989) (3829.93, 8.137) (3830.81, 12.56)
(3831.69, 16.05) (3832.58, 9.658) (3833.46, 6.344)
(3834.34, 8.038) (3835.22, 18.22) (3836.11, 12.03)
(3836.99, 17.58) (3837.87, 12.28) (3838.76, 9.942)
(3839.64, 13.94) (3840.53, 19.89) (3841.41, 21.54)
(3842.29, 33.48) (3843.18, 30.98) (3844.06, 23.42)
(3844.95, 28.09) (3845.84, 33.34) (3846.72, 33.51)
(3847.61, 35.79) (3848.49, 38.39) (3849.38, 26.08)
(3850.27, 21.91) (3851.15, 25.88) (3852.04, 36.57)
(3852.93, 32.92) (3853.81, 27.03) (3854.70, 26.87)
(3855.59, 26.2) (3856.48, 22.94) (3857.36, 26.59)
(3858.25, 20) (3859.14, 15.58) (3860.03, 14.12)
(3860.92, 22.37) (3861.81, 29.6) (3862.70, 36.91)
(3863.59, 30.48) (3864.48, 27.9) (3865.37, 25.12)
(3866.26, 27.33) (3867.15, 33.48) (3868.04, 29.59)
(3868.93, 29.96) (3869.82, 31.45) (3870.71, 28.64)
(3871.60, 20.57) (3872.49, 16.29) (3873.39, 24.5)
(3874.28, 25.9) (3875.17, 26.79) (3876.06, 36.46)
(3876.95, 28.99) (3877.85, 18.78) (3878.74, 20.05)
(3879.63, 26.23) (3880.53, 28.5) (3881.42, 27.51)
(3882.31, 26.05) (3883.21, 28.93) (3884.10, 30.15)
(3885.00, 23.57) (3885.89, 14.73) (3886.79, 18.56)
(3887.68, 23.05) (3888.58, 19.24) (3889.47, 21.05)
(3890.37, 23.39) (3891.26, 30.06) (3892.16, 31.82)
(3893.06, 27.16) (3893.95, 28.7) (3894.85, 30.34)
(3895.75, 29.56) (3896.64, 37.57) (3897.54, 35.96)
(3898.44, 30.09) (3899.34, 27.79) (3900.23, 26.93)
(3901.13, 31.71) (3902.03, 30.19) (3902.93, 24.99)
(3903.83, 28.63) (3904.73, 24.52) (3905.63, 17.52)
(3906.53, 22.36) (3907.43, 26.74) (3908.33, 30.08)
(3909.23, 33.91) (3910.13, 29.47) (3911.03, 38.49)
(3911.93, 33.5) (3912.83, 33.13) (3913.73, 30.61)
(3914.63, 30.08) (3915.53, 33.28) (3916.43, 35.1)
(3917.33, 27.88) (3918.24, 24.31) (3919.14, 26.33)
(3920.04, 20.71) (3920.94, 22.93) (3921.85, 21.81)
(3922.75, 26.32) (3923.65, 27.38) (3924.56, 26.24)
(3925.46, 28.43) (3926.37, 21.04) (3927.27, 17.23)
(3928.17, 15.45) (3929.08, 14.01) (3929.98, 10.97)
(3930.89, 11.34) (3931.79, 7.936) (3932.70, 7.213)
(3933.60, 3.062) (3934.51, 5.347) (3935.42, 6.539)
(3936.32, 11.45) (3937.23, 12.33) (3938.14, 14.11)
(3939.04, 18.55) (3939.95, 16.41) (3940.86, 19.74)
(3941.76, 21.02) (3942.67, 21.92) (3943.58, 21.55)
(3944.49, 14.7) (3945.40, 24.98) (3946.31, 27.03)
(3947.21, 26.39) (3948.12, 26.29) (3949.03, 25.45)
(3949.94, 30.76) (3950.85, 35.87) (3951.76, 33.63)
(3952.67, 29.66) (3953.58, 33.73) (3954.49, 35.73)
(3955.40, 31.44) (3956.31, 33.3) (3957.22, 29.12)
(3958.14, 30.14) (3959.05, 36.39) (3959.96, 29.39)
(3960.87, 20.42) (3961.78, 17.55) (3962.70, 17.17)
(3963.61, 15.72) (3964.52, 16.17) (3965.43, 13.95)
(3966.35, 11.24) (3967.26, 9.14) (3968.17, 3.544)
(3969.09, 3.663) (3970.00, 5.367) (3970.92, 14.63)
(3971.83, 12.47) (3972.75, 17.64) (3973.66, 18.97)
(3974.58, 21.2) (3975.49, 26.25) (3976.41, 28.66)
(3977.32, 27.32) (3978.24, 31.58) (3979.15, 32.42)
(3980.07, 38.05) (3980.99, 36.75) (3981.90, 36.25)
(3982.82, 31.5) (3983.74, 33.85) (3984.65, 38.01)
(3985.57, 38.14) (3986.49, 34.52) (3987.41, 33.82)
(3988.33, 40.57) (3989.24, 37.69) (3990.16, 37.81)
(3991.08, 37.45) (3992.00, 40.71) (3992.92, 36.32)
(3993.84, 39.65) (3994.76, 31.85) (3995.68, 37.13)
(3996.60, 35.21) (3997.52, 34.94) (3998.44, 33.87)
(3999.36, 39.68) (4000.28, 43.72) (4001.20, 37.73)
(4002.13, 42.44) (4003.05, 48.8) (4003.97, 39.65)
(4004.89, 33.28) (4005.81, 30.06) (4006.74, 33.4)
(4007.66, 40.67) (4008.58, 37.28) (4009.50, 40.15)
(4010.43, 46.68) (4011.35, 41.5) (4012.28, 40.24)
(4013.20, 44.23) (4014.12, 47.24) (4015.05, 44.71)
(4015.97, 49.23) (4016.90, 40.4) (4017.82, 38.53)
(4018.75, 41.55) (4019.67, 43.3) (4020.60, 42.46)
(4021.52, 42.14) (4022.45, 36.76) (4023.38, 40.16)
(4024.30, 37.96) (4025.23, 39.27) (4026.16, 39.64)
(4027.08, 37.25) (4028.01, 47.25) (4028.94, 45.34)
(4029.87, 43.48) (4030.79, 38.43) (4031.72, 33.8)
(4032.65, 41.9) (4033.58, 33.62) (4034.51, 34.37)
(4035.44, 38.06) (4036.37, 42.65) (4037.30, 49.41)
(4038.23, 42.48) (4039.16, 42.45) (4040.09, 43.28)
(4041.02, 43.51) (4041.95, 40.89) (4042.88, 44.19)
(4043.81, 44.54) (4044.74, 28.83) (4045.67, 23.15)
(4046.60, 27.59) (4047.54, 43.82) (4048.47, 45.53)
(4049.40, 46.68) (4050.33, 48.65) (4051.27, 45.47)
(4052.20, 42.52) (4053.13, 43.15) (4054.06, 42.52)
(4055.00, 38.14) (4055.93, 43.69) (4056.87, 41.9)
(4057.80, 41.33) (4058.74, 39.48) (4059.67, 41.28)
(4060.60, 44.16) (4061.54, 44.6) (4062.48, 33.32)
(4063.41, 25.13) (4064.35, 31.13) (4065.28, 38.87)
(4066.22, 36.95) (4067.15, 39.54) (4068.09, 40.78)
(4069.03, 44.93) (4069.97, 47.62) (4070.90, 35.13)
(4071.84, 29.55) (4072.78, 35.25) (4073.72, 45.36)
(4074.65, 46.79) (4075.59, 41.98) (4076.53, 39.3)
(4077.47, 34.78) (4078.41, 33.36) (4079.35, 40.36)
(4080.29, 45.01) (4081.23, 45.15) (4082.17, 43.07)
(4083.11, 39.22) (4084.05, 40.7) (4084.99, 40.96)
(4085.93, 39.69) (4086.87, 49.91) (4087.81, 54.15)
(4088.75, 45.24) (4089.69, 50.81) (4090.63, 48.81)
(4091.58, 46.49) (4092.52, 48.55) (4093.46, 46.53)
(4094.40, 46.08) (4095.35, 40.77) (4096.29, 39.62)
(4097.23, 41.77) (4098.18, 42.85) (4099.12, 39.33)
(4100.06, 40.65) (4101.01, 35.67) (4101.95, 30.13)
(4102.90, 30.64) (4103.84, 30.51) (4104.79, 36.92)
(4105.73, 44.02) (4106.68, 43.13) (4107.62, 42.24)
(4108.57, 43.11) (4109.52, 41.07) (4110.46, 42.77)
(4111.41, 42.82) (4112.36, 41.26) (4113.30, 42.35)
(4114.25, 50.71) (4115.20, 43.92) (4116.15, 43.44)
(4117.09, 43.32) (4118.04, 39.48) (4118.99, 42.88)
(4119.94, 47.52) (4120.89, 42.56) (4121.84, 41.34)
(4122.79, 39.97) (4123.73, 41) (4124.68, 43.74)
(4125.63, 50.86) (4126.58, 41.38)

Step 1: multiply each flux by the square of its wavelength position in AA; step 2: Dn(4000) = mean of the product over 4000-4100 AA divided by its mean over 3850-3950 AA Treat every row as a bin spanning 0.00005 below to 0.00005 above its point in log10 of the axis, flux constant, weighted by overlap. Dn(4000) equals 1.8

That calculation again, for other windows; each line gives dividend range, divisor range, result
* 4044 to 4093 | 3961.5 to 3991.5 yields 1.72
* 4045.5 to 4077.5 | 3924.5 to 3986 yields 1.93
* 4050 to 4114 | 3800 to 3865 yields 1.96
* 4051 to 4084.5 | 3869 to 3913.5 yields 1.61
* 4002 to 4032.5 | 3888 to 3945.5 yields 1.83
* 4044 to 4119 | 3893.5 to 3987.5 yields 1.81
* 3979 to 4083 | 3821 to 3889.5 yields 1.88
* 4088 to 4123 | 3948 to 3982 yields 1.89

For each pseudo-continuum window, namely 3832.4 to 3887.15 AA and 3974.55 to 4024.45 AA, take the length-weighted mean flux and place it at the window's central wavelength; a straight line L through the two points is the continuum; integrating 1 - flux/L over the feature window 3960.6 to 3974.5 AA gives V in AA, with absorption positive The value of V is 8.6 AA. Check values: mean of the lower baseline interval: 24.7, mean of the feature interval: 13.3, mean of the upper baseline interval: 37.9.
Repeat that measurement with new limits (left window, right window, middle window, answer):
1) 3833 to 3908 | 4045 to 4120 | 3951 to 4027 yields 4.1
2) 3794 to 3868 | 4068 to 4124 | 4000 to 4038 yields -4.1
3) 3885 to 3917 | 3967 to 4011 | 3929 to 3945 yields 8.9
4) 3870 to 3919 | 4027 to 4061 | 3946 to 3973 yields 8.7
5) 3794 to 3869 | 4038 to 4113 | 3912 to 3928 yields 2.0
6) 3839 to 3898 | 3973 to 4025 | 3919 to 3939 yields 9.7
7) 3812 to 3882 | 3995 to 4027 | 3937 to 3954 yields 4.8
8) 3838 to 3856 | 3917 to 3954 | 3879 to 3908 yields -3.9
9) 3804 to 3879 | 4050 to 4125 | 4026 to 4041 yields -1.3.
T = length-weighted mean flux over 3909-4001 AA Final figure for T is 25.5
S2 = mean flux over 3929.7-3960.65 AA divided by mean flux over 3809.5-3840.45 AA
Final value 1.2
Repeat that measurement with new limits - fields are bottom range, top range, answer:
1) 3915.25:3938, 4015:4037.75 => 2.22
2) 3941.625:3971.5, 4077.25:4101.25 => 1.91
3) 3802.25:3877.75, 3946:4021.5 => 1.32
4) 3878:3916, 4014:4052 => 1.48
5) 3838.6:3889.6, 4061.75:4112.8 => 1.56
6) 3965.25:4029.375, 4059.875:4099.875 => 1.21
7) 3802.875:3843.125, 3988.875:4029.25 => 1.87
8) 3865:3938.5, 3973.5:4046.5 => 1.55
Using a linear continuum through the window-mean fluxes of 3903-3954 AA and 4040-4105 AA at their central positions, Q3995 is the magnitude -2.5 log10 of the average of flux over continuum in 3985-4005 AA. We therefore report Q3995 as -0.22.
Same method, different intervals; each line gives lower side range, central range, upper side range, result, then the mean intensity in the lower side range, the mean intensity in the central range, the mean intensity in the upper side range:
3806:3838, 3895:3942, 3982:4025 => 0.27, 20.5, 23.3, 39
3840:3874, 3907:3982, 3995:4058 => 0.43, 27.2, 22.8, 40.5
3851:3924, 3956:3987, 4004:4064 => 0.41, 27.1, 23.8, 40.4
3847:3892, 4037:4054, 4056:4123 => -0.09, 26.2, 41.4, 41.3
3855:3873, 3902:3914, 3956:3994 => -0.11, 25.8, 28.8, 26.4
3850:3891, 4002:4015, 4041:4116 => -0.13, 25.7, 40.5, 41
